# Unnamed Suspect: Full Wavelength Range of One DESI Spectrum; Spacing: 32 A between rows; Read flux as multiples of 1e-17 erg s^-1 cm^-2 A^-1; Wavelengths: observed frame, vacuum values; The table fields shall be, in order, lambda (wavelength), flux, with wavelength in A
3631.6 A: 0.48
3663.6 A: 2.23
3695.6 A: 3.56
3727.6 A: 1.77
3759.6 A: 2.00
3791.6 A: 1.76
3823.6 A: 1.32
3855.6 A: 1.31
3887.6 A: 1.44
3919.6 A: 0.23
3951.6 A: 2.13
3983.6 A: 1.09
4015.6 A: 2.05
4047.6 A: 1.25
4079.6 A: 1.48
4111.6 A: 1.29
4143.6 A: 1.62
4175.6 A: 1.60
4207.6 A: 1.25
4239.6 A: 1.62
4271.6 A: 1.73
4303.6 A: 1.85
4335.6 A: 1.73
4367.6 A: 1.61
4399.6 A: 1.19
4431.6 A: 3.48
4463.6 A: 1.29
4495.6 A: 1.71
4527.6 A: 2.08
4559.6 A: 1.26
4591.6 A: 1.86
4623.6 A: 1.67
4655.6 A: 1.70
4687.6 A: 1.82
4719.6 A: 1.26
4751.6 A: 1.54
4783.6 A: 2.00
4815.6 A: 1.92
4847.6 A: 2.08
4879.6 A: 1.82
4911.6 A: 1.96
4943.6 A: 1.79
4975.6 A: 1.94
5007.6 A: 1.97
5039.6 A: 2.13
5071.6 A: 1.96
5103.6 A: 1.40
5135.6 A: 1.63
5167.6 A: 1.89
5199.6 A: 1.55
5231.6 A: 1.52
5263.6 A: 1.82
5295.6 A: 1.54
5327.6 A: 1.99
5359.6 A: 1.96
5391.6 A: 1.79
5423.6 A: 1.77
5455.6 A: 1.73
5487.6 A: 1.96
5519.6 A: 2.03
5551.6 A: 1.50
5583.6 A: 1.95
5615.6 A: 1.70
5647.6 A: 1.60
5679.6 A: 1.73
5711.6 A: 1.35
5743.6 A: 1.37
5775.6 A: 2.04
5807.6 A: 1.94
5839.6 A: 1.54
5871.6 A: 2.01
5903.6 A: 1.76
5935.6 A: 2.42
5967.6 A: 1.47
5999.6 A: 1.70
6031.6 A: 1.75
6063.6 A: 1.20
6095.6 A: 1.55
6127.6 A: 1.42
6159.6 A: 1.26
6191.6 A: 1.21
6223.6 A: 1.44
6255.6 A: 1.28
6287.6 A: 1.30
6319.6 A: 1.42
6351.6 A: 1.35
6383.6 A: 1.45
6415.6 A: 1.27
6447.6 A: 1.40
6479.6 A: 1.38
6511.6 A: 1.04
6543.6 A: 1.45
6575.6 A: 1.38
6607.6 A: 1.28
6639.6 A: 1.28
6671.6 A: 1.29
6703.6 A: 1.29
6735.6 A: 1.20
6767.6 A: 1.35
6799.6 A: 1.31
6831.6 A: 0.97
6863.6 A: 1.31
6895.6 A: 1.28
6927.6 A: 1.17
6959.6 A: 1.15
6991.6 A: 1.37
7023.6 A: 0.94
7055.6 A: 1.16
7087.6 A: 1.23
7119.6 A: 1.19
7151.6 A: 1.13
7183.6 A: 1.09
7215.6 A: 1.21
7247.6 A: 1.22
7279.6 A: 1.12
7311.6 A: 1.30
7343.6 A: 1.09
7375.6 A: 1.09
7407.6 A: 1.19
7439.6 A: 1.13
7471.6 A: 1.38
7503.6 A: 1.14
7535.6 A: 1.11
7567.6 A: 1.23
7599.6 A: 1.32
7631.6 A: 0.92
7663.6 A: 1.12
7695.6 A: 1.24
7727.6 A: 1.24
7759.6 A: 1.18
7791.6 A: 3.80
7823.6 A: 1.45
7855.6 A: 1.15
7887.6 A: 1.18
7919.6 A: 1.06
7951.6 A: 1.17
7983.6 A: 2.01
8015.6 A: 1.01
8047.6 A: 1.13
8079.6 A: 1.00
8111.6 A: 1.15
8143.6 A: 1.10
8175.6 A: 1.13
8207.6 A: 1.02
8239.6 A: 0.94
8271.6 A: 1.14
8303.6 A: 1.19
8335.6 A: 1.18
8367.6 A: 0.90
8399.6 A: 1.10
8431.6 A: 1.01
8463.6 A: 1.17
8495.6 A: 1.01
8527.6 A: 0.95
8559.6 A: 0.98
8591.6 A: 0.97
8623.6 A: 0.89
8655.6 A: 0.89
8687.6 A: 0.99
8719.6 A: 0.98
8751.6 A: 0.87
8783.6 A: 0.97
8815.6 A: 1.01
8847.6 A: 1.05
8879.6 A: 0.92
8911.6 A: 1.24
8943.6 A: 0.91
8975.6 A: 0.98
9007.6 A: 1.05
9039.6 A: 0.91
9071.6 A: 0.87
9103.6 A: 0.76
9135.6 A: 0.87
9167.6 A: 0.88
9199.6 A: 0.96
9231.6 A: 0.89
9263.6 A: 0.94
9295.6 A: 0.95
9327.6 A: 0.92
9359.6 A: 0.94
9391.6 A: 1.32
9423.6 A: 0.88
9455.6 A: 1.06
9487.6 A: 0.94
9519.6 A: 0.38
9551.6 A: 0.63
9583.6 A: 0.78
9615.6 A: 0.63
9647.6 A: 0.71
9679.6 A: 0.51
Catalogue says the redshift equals 0.19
